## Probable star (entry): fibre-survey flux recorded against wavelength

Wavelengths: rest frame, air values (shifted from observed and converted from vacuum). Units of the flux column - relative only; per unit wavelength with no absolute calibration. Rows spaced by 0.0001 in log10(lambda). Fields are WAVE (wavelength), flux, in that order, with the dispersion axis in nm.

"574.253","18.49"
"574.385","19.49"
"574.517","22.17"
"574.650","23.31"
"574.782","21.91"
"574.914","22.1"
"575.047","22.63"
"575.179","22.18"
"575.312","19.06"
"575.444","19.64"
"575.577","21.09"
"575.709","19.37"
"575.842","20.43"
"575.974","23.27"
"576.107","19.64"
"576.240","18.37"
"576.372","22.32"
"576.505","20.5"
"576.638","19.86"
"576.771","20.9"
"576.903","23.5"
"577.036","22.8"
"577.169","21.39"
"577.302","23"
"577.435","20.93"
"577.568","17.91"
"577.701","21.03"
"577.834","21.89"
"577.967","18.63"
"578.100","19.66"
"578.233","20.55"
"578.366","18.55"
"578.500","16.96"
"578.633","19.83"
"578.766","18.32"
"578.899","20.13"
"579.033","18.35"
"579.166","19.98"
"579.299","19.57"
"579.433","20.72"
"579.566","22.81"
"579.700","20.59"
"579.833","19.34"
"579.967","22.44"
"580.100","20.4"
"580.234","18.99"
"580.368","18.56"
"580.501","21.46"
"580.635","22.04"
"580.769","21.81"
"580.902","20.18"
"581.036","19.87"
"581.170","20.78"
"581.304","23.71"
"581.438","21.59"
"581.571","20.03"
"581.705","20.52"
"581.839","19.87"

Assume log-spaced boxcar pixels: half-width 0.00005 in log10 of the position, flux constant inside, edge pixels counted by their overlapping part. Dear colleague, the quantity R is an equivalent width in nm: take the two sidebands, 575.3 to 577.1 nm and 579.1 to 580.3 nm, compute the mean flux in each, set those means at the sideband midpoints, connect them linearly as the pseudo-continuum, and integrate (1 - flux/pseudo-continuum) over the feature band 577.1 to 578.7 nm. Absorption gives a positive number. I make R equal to 0.051 nm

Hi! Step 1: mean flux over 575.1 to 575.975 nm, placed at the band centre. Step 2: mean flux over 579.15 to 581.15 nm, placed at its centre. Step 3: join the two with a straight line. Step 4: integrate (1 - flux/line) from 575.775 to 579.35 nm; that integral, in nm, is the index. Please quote 0.048 nm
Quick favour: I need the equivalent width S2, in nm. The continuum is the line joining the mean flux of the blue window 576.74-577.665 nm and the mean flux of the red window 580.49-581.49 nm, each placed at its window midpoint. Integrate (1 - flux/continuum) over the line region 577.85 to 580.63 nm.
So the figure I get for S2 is 0.20 nm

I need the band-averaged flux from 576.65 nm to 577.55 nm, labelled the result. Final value 21.7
